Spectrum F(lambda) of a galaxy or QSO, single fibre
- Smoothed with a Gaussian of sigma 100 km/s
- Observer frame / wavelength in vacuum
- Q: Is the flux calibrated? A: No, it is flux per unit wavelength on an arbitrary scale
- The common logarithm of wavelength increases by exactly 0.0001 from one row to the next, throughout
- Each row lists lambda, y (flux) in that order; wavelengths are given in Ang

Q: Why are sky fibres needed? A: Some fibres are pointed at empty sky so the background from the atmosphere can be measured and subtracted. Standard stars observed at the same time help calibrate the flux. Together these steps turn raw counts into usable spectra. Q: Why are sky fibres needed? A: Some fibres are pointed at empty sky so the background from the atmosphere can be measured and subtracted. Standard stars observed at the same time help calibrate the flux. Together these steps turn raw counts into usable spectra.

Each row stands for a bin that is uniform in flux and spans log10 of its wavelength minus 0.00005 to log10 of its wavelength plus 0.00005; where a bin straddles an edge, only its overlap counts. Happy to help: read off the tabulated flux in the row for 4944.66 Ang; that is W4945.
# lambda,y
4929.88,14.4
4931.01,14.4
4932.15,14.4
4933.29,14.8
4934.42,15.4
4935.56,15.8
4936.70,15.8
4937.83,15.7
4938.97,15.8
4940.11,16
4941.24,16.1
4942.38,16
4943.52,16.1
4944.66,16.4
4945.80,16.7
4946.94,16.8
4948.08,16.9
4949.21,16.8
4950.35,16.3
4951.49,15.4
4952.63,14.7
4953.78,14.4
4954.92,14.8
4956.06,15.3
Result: 16.4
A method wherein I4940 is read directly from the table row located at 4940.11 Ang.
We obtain 16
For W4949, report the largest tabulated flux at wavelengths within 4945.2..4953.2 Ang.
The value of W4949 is 16.9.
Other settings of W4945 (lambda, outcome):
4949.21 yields 16.8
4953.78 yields 14.4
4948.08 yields 16.9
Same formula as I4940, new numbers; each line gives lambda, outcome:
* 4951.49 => 15.4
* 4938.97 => 15.8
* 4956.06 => 15.3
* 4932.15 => 14.4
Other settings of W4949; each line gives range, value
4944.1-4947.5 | 16.8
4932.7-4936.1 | 15.8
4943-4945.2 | 16.4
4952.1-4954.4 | 14.7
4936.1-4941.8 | 16.1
